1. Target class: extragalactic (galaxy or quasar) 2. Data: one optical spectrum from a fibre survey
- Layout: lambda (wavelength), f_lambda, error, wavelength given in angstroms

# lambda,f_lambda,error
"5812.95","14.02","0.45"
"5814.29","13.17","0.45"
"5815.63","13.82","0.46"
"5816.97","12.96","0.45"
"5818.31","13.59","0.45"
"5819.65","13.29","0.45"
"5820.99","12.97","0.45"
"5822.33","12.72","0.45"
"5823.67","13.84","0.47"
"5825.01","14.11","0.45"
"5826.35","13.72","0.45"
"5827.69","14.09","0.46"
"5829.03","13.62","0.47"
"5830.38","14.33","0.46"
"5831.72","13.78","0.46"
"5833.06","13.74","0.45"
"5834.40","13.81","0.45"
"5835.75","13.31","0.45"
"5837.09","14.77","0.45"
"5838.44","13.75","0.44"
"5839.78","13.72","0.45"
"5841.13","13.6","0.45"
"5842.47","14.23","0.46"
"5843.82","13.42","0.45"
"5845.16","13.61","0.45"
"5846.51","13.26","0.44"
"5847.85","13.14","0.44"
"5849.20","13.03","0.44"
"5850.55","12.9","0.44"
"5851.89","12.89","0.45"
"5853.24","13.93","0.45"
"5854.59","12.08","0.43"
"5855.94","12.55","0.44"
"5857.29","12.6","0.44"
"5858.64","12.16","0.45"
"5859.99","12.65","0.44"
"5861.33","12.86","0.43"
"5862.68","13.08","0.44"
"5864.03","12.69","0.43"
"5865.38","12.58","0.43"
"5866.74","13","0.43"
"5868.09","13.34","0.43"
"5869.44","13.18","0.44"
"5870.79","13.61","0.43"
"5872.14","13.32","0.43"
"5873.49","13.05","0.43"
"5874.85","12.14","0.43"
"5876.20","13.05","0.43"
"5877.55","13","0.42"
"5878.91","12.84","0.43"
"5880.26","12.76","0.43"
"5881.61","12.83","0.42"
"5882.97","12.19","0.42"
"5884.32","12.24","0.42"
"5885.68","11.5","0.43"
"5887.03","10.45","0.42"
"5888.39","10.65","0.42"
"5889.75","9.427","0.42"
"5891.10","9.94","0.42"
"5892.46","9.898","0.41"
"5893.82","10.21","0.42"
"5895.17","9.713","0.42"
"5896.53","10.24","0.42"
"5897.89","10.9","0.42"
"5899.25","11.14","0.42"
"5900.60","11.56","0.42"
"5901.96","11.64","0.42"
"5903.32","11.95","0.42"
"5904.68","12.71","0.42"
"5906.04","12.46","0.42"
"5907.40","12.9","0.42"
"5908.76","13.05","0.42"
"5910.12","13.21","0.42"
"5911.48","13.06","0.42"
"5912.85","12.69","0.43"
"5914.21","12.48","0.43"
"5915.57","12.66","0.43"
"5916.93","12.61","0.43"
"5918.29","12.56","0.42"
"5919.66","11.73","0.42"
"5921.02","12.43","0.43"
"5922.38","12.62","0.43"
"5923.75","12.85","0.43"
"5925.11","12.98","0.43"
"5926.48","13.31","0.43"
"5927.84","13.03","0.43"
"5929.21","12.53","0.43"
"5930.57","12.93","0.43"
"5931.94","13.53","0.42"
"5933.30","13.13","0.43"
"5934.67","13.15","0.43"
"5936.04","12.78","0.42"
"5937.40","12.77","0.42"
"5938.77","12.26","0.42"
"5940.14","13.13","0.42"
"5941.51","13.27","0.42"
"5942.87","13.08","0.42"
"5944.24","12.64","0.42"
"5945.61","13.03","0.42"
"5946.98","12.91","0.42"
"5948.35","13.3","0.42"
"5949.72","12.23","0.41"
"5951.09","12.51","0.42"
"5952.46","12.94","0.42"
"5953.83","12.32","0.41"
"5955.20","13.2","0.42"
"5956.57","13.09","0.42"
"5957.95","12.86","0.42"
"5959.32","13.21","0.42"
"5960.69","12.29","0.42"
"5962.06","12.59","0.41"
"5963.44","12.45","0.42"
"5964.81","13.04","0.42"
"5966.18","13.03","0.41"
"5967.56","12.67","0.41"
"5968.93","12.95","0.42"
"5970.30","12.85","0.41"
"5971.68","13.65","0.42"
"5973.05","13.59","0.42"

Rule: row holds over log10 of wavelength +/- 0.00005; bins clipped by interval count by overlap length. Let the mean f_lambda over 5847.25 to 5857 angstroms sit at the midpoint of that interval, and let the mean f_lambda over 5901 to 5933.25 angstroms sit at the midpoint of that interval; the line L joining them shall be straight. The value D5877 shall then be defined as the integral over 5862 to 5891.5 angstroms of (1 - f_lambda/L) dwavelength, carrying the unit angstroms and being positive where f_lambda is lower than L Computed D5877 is 1.1 angstroms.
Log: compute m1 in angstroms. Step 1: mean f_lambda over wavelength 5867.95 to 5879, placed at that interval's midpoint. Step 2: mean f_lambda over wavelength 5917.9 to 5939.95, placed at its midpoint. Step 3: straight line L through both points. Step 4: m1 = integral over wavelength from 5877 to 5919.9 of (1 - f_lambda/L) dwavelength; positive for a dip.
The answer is 3.8 angstroms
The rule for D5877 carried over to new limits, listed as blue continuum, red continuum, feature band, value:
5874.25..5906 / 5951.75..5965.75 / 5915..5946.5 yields -1.5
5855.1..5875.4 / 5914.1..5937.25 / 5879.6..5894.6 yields 2.0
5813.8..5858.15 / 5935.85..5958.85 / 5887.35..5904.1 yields 3.2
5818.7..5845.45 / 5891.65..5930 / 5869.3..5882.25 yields -0.1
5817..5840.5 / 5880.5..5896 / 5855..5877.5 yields -1.8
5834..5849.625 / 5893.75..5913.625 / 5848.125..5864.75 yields 0.5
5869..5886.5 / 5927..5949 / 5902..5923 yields 0.5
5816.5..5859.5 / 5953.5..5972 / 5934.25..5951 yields 0.1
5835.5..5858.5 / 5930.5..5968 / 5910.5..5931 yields 0.5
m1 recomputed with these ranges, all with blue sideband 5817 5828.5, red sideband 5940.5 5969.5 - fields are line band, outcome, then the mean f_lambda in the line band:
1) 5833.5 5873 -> 0.45 angstroms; 13.2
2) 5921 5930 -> 0.10 angstroms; 12.9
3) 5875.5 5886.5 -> 0.58 angstroms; 12.5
